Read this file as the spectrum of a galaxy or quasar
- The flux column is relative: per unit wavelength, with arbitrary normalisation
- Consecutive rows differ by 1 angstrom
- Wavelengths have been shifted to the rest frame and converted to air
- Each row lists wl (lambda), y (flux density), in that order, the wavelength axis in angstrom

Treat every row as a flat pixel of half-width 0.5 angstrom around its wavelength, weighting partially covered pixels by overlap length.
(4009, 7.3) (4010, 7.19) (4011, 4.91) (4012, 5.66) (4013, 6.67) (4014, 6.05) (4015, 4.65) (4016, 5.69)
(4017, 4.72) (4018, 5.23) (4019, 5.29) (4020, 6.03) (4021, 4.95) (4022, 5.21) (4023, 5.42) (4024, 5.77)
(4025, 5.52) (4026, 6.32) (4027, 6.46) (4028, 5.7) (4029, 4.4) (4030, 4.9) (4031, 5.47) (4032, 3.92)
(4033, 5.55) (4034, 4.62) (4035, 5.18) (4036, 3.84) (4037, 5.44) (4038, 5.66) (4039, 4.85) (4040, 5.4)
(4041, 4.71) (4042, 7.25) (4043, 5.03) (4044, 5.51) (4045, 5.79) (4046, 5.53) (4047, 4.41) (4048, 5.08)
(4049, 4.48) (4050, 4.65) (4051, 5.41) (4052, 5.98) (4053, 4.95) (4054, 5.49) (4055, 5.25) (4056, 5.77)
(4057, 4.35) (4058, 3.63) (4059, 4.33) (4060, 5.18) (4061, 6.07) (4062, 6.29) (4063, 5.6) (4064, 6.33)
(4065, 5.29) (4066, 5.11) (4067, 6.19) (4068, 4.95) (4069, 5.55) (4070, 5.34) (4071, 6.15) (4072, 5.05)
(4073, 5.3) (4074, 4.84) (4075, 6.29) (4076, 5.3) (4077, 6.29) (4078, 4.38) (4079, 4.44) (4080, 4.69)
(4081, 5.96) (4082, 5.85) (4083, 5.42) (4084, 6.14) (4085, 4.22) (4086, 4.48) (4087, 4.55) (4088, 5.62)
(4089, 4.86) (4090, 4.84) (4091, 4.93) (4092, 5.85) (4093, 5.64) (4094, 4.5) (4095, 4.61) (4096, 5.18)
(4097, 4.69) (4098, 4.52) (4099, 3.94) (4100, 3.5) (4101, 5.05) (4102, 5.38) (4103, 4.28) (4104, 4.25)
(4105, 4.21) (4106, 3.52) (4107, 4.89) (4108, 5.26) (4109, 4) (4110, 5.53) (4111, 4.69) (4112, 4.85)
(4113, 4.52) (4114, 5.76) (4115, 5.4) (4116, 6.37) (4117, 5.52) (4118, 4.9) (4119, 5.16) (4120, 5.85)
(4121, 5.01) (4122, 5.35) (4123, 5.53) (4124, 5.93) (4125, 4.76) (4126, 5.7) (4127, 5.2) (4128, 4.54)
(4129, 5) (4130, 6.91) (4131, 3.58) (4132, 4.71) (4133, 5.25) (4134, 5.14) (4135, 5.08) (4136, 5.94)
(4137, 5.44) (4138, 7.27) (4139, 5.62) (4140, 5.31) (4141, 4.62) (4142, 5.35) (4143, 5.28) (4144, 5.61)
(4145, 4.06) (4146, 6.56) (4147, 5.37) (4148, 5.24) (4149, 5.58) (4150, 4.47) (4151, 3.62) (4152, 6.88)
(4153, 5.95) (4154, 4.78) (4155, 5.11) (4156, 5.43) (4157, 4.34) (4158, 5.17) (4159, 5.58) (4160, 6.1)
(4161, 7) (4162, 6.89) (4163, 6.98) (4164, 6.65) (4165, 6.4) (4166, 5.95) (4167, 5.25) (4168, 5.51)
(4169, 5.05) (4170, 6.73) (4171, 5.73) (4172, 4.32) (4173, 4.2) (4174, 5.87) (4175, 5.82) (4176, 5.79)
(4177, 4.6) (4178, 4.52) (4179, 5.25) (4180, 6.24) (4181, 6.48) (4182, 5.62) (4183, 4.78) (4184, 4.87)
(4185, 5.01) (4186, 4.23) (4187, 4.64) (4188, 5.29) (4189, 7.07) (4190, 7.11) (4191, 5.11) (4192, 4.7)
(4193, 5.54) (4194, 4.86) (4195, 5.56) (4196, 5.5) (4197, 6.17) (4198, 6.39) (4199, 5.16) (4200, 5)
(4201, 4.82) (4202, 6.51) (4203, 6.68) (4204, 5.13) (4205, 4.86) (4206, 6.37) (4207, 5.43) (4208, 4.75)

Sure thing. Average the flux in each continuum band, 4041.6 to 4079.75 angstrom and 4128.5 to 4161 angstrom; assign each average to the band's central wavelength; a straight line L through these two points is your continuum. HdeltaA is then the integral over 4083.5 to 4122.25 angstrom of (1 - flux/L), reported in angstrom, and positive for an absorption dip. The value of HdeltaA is 3.07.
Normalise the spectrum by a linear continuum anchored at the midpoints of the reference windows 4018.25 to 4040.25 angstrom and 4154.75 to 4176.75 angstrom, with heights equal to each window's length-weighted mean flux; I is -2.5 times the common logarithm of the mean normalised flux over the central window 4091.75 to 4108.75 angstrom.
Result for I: 0.19 mag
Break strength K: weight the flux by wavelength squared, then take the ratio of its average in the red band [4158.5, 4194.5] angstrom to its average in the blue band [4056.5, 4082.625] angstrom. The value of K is 1.11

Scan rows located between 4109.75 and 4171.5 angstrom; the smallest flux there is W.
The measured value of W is 3.58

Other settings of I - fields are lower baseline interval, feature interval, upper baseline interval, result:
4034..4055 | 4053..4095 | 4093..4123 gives -0.043 mag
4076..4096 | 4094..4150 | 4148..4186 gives 0.043 mag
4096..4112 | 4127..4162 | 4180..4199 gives -0.077 mag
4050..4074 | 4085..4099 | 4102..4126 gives 0.063 mag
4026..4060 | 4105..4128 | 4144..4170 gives 0.065 mag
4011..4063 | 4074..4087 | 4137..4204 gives 0.025 mag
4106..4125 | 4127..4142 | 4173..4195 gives -0.014 mag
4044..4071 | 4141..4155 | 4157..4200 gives 0.052 mag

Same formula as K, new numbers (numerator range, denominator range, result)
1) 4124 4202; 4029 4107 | 1.12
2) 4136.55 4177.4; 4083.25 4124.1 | 1.15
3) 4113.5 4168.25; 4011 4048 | 1.08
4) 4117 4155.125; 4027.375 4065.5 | 1.07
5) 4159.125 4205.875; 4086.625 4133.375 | 1.17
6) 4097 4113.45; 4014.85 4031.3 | 0.87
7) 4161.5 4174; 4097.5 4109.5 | 1.36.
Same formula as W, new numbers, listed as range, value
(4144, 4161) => 3.62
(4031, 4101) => 3.5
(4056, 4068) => 3.63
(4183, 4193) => 4.23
